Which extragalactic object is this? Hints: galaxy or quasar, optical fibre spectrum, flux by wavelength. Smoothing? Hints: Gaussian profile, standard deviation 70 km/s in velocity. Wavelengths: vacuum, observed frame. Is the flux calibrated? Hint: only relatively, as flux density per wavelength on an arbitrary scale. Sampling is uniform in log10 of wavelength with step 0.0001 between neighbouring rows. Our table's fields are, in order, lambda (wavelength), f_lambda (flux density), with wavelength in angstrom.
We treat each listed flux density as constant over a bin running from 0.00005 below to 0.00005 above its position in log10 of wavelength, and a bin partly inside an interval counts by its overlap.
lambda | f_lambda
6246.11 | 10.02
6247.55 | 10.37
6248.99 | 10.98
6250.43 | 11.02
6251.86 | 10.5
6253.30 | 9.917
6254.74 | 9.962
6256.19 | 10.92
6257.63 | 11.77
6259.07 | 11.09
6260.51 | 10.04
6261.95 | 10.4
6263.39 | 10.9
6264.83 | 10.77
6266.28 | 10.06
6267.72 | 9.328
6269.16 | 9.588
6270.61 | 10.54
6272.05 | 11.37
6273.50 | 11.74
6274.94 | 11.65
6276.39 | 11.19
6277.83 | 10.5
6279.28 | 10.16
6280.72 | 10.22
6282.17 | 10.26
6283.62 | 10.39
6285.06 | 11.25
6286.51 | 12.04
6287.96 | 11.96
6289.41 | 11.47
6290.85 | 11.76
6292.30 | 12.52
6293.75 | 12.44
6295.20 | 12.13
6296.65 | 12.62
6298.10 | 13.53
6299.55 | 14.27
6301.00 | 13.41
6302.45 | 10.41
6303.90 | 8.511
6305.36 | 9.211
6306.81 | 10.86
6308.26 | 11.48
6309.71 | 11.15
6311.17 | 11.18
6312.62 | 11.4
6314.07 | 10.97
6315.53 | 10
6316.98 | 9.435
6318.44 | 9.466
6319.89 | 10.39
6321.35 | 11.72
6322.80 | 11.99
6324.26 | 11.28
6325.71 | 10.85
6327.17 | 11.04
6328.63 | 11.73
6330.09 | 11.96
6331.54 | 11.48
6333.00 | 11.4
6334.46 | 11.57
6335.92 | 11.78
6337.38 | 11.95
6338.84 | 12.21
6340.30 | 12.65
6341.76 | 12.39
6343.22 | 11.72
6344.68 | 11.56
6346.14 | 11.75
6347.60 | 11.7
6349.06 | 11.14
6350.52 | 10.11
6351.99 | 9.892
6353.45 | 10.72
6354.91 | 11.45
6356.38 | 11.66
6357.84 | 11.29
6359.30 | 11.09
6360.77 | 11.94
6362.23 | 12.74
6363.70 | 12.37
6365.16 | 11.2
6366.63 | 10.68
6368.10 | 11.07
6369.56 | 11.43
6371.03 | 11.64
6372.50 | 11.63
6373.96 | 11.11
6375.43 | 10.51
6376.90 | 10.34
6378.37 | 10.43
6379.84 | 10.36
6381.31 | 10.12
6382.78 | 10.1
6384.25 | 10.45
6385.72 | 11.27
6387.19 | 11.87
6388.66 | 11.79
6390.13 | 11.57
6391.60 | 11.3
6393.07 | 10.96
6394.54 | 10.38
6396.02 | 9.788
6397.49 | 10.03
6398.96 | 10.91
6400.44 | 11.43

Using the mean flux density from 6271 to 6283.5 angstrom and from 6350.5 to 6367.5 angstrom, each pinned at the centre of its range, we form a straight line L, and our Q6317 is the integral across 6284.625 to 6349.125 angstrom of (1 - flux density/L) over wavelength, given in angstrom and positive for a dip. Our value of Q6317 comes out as -2.6 angstrom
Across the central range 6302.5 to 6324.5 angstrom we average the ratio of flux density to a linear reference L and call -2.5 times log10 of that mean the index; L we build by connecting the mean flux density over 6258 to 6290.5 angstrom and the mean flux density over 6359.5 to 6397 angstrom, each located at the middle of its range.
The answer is 0.03 mag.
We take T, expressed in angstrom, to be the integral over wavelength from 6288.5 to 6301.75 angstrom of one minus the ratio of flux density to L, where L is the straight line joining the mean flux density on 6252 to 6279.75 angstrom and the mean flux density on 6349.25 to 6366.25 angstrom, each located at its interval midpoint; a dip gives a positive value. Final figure -2.2 angstrom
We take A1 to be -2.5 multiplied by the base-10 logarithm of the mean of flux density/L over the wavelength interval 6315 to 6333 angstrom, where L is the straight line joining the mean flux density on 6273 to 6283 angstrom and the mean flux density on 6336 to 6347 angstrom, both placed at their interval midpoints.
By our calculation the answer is 0.07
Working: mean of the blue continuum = 10.8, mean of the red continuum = 12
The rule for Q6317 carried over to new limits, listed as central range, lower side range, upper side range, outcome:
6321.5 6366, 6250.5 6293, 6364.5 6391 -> -2.53 angstrom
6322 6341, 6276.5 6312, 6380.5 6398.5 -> -0.87 angstrom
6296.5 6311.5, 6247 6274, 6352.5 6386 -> -0.96 angstrom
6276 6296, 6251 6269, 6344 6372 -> -1.17 angstrom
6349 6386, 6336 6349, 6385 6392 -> 2.27 angstrom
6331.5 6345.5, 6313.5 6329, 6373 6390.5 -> -1.42 angstrom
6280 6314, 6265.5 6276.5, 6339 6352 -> -1.63 angstrom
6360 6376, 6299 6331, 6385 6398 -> -0.69 angstrom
